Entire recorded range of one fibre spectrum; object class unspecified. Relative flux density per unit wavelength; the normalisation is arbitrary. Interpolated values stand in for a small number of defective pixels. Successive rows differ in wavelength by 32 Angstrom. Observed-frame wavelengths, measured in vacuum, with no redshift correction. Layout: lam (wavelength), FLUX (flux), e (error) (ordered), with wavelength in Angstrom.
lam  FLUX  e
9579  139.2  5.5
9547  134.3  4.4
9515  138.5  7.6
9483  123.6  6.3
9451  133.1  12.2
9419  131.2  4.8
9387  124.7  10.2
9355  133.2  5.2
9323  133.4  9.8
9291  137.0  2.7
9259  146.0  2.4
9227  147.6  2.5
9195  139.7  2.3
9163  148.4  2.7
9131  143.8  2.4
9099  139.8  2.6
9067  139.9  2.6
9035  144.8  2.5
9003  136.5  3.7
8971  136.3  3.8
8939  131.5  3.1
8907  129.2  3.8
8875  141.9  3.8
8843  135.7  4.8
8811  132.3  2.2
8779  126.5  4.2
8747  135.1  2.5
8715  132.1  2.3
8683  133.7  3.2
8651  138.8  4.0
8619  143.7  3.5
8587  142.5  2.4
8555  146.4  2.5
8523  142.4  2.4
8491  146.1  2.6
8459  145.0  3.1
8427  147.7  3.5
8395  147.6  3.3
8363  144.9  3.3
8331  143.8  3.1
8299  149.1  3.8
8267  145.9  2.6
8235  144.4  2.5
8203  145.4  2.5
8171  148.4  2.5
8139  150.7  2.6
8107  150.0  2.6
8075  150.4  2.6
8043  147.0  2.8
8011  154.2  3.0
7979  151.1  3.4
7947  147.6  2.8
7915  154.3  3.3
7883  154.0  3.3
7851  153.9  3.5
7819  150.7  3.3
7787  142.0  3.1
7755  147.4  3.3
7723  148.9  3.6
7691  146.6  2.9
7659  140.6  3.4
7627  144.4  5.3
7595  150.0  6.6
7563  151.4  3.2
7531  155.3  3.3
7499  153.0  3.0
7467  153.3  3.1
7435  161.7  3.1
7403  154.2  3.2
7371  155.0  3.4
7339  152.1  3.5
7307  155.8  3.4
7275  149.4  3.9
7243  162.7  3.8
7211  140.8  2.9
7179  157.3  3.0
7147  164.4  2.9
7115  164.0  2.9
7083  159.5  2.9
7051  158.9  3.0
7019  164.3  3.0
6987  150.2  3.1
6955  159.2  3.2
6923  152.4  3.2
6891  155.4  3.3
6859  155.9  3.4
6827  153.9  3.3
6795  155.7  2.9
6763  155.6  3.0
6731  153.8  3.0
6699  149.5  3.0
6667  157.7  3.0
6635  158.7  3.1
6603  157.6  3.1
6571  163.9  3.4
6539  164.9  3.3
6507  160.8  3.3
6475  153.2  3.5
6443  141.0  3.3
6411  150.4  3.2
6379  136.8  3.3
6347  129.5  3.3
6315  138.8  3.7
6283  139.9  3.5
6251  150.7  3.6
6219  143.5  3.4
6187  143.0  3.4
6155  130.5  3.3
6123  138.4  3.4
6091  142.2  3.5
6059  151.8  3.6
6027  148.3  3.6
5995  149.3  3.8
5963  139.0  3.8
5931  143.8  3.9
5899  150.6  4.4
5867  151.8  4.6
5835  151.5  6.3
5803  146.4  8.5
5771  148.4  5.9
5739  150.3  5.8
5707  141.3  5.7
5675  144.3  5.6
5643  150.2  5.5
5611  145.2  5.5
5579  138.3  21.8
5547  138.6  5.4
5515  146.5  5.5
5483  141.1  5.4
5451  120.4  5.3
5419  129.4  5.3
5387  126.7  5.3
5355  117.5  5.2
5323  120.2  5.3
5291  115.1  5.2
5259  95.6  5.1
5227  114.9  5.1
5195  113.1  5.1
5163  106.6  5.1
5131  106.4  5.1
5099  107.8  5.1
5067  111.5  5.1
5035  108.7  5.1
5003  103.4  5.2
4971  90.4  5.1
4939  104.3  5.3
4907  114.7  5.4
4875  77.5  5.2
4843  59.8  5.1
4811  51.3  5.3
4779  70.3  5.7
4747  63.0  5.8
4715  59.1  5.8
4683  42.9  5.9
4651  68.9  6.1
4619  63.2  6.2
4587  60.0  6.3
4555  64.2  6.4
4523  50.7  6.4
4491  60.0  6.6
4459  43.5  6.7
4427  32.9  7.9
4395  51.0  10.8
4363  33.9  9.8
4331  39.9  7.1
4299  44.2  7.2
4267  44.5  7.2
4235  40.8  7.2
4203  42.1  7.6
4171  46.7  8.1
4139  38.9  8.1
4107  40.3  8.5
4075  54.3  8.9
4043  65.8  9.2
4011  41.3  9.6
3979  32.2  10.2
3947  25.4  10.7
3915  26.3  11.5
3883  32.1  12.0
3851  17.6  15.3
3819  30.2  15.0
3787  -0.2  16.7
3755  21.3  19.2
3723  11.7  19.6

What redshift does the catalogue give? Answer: 0.22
